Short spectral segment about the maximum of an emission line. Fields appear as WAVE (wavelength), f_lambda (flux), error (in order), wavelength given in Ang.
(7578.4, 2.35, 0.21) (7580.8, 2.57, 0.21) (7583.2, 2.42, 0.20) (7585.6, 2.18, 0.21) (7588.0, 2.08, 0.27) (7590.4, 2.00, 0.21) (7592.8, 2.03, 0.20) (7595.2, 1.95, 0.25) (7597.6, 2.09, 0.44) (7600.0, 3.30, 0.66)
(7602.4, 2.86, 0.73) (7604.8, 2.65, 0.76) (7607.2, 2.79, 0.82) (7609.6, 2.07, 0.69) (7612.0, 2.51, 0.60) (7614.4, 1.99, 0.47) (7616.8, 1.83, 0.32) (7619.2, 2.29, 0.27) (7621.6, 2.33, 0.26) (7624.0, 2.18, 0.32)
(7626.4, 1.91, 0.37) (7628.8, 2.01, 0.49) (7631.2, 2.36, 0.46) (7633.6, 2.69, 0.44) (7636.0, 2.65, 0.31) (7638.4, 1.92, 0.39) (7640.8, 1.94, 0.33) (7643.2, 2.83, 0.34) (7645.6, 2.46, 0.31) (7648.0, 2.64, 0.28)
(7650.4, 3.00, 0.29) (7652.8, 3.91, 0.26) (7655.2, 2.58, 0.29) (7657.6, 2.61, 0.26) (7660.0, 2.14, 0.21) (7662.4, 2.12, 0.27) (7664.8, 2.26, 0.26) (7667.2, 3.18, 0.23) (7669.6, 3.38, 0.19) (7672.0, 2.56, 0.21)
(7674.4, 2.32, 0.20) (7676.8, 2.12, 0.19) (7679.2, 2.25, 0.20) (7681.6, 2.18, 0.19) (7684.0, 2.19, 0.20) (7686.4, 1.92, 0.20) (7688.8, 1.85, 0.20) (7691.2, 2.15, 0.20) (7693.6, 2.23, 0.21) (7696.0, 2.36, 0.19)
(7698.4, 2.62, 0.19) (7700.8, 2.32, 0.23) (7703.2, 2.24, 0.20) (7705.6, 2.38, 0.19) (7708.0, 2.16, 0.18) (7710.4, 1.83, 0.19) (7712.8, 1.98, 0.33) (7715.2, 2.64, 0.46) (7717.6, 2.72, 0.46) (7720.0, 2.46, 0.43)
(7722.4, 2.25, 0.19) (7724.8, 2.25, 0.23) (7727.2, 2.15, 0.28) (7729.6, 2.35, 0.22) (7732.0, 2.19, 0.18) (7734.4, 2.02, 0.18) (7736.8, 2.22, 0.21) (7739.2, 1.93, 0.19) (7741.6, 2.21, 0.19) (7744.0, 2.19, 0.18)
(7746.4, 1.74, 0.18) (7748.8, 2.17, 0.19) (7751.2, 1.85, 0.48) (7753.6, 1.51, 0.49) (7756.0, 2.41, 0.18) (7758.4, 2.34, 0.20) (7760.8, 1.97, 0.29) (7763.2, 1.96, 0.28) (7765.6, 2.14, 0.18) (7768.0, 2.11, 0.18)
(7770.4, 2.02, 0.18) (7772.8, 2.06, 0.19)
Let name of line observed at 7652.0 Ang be [S II] 6716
